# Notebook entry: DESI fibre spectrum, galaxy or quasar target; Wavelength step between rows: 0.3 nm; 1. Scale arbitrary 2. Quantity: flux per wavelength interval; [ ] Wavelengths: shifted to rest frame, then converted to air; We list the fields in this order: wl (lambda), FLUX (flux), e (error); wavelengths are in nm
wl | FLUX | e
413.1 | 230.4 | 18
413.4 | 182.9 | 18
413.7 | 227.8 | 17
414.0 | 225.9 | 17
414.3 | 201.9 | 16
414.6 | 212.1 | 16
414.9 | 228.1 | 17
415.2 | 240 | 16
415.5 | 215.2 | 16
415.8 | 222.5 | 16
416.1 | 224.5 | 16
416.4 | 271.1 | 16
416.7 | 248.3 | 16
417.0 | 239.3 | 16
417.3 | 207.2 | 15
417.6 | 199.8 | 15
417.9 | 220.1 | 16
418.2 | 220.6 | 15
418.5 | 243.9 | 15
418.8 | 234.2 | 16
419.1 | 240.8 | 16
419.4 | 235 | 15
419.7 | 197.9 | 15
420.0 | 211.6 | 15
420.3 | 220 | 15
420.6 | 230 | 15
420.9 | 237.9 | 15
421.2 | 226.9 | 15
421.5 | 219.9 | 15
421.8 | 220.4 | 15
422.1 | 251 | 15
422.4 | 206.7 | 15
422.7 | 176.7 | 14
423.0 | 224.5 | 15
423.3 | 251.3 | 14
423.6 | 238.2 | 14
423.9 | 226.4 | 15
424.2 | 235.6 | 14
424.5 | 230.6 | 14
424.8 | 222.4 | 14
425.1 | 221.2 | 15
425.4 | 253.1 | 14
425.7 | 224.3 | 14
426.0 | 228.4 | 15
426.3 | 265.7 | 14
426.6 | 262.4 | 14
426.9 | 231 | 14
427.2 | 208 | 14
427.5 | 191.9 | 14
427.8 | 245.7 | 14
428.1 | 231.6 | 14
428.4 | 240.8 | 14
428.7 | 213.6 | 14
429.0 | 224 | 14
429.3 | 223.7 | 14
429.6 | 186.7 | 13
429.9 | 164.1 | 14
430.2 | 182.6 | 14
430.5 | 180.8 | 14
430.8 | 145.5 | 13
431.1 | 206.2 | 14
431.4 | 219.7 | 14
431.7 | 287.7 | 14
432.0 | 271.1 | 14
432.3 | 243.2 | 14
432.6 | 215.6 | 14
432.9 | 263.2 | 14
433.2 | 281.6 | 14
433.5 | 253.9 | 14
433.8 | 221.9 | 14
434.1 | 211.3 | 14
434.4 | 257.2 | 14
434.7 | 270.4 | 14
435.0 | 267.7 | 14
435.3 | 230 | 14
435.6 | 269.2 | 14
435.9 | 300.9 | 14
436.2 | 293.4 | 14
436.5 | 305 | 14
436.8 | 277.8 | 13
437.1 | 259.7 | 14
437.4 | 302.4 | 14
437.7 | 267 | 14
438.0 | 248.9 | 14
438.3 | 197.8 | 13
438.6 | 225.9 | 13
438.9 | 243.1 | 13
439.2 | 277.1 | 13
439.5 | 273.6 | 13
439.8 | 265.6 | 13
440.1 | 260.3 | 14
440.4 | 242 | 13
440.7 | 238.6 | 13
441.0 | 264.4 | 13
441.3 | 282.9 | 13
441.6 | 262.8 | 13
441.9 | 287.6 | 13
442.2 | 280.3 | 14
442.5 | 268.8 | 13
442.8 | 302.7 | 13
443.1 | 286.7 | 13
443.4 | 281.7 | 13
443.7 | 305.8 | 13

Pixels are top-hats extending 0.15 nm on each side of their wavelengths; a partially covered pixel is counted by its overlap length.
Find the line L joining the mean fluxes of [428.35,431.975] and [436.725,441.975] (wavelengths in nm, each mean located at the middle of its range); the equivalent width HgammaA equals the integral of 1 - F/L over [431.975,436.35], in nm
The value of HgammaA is -0.50 nm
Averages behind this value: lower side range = 208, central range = 256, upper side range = 259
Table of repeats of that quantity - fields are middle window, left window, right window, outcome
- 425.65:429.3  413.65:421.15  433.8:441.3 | 0.19 nm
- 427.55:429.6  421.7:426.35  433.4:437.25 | 0.15 nm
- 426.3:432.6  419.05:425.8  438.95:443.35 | 0.61 nm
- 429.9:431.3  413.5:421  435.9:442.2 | 0.40 nm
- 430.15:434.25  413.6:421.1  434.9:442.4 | 0.40 nm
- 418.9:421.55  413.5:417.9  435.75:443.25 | 0.10 nm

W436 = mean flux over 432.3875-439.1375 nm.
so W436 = 258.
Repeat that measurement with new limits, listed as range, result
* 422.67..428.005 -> 231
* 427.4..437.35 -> 238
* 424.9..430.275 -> 223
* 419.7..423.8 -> 223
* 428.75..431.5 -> 193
